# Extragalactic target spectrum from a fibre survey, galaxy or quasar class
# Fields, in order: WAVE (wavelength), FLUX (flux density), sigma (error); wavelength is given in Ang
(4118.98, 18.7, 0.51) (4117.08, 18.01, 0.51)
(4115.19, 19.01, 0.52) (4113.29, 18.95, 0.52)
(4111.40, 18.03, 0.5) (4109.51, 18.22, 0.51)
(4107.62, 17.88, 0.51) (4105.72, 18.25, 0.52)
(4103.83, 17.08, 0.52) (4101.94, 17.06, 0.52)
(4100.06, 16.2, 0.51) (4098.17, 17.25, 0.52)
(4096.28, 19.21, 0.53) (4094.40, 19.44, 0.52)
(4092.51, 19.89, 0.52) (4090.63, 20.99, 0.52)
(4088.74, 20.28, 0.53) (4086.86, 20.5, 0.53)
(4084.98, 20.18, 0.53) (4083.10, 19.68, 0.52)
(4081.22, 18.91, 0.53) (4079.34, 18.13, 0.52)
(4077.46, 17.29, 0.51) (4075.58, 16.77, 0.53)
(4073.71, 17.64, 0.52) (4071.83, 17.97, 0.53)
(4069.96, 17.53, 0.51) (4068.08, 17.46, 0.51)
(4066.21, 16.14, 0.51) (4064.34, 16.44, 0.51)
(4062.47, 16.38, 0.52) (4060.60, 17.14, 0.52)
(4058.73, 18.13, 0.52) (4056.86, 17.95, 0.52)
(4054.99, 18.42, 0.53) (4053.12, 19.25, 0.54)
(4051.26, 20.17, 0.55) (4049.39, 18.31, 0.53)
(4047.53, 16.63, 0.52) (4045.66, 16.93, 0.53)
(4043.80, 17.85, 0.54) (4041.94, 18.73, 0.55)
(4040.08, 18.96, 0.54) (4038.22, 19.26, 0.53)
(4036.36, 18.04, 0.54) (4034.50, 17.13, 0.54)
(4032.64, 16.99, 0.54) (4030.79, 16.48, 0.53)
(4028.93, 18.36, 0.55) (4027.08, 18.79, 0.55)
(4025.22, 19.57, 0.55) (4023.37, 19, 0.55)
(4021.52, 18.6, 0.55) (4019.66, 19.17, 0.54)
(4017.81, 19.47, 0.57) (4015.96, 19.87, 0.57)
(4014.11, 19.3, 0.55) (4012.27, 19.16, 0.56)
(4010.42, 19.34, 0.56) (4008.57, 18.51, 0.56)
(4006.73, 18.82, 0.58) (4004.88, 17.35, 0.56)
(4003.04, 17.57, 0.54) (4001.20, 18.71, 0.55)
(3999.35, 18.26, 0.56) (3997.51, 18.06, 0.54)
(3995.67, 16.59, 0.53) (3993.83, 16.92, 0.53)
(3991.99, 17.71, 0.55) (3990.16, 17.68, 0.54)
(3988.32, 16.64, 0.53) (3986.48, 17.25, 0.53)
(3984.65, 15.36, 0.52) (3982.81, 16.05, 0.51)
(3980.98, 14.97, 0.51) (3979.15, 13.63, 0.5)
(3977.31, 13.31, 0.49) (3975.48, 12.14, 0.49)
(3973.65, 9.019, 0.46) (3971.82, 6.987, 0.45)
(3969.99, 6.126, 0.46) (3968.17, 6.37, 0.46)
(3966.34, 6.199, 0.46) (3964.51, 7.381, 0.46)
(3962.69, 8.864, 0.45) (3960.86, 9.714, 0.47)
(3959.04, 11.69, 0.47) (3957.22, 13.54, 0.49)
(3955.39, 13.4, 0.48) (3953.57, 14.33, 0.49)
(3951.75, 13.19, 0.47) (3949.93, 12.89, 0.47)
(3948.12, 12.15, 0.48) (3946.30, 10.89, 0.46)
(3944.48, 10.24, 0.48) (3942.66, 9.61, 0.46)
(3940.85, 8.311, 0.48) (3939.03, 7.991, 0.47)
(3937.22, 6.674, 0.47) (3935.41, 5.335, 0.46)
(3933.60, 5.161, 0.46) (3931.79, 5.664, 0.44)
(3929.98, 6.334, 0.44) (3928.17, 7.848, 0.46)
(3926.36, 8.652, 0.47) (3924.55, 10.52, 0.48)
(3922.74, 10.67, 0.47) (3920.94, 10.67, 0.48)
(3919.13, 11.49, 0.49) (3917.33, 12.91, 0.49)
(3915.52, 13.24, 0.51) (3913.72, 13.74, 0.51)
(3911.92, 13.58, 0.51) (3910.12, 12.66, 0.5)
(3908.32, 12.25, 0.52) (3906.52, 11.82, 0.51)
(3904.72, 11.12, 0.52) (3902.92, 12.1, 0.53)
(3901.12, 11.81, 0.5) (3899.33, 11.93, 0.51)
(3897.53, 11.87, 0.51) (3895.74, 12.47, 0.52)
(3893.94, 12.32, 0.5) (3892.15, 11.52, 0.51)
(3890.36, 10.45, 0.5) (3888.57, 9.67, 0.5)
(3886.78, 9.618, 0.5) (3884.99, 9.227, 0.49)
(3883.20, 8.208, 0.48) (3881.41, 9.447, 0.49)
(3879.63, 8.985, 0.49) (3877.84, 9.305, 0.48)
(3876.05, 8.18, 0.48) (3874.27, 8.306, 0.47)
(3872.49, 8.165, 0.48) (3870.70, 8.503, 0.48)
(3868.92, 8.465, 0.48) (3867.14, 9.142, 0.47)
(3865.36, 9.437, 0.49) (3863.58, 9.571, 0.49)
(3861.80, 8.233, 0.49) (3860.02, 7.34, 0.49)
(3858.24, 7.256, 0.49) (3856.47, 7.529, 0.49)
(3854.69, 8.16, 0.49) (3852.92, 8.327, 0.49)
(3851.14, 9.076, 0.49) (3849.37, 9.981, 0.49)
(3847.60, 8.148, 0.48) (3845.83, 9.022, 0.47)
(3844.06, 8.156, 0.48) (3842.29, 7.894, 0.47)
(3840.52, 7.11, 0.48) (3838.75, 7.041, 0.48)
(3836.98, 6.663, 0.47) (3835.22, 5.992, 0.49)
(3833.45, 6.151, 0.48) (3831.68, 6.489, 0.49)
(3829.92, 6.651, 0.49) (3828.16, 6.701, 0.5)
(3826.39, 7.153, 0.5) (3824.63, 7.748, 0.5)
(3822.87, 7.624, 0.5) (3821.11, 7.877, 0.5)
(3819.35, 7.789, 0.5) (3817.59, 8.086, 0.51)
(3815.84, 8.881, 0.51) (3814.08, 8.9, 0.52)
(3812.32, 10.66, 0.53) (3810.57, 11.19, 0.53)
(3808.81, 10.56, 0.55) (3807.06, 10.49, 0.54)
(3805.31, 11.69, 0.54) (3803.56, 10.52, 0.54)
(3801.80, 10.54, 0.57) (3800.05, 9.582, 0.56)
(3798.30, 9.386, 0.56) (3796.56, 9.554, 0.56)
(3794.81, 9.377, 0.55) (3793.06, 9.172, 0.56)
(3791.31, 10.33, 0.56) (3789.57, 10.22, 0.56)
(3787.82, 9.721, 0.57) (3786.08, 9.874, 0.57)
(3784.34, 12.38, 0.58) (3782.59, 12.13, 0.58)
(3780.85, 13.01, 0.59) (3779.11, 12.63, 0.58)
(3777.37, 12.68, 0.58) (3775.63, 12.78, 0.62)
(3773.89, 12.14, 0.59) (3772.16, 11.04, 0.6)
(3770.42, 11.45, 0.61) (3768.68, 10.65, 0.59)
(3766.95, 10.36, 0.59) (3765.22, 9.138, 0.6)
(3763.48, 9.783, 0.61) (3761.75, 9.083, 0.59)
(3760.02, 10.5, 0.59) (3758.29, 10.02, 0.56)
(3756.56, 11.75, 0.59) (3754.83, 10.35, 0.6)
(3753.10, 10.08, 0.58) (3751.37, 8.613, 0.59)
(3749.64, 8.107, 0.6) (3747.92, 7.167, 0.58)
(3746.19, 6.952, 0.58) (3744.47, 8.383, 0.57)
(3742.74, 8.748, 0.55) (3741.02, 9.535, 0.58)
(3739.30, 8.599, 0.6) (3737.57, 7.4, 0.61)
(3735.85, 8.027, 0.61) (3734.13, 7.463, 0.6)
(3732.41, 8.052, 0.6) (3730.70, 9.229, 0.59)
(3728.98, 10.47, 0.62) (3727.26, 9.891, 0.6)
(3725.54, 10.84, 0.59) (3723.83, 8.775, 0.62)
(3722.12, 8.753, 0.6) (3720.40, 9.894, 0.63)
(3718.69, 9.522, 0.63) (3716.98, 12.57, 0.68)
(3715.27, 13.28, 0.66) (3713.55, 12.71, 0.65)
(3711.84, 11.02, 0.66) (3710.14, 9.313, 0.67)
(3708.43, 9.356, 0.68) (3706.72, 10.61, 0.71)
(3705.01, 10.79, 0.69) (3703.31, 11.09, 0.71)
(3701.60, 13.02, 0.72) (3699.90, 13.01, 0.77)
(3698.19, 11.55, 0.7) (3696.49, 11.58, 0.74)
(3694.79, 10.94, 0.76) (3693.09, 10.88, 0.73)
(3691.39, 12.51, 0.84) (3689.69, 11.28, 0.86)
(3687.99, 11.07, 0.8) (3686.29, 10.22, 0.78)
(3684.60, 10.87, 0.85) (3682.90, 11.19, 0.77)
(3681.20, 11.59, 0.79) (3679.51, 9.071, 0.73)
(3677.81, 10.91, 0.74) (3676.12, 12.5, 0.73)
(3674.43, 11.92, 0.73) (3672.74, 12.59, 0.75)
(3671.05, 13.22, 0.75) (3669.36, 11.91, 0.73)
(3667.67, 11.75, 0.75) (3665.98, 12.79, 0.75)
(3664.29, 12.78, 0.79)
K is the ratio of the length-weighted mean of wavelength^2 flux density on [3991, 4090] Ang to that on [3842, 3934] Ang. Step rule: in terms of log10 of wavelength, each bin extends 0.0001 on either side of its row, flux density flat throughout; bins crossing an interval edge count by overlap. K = 2.0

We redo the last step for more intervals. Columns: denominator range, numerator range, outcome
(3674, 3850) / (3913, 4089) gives 1.73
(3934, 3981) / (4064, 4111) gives 1.94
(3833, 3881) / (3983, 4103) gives 2.44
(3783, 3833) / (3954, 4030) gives 1.82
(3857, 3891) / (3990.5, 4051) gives 2.24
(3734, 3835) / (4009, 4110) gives 2.21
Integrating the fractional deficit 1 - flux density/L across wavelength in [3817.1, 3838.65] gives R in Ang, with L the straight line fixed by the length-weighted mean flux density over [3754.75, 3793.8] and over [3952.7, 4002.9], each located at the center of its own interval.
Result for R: 8.4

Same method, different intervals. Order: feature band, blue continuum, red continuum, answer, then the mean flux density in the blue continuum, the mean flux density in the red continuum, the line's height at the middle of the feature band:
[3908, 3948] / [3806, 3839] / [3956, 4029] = 8.6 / 8.07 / 15.3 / 12.5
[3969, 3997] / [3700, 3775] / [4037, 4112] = 3.4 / 9.91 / 18.2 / 16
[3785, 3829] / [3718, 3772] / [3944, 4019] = 5.1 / 9.3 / 14.3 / 10.6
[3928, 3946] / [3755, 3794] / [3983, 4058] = 9.5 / 10.9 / 18.2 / 15.7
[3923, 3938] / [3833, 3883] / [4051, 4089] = 5.7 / 8.22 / 18.1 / 11.6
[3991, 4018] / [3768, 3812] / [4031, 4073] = -2.9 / 10.9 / 17.8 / 16.5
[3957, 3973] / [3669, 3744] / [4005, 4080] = 7.9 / 10.6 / 18.1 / 16.4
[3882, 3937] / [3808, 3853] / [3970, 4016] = 6.6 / 8.06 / 16.1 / 12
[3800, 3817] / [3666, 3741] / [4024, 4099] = 3.5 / 10.7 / 18.3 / 12.9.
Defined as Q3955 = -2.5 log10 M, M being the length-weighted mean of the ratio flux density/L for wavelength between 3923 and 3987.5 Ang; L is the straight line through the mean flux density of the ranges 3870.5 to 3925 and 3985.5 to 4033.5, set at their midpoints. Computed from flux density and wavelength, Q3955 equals 0.40 mag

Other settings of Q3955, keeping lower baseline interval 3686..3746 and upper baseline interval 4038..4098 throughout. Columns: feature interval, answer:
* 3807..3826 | 0.37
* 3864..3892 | 0.47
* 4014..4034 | -0.08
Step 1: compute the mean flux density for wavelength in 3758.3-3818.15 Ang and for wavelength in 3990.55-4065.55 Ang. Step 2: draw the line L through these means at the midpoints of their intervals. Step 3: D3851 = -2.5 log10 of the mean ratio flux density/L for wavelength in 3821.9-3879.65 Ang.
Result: 0.50 mag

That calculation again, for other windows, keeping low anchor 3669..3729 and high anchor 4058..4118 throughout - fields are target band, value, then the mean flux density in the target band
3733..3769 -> 0.314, 9.05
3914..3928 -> 0.338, 11.1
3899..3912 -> 0.227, 12.1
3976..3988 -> 0.083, 15.1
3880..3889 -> 0.494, 9.2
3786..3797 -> 0.297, 9.74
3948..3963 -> 0.268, 12.3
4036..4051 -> -0.049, 18.2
